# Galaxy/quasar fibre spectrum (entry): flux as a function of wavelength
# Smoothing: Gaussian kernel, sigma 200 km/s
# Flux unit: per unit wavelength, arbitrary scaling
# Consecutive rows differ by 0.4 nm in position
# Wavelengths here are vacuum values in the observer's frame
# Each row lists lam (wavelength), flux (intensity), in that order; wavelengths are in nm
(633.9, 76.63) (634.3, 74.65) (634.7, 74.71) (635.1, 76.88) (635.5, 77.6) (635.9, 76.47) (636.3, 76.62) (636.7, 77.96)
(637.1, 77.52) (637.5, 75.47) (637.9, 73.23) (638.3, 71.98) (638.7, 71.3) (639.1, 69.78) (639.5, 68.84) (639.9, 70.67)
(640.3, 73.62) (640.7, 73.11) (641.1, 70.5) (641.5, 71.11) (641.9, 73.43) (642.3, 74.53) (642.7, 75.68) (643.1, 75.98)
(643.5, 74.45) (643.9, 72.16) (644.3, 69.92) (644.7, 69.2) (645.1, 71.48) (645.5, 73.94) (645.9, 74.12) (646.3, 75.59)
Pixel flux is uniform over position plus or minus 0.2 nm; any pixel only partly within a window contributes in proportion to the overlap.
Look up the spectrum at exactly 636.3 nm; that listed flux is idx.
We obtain 76.62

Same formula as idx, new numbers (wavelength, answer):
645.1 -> 71.48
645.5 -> 73.94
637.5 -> 75.47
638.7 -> 71.3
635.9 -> 76.47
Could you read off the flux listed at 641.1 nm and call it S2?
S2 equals 70.5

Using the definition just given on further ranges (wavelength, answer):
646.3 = 75.59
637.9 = 73.23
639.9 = 70.67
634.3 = 74.65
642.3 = 74.53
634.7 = 74.71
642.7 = 75.68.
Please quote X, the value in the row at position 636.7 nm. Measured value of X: 77.96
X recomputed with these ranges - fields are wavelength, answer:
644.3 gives 69.92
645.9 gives 74.12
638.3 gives 71.98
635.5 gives 77.6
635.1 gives 76.88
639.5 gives 68.84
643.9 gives 72.16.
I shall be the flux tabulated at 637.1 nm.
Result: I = 77.52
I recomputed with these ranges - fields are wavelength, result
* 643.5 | 74.45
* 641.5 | 71.11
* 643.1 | 75.98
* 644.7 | 69.2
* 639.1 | 69.78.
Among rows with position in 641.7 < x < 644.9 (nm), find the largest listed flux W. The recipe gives 75.98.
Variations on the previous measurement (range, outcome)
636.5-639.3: 77.96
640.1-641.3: 73.62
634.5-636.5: 77.6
